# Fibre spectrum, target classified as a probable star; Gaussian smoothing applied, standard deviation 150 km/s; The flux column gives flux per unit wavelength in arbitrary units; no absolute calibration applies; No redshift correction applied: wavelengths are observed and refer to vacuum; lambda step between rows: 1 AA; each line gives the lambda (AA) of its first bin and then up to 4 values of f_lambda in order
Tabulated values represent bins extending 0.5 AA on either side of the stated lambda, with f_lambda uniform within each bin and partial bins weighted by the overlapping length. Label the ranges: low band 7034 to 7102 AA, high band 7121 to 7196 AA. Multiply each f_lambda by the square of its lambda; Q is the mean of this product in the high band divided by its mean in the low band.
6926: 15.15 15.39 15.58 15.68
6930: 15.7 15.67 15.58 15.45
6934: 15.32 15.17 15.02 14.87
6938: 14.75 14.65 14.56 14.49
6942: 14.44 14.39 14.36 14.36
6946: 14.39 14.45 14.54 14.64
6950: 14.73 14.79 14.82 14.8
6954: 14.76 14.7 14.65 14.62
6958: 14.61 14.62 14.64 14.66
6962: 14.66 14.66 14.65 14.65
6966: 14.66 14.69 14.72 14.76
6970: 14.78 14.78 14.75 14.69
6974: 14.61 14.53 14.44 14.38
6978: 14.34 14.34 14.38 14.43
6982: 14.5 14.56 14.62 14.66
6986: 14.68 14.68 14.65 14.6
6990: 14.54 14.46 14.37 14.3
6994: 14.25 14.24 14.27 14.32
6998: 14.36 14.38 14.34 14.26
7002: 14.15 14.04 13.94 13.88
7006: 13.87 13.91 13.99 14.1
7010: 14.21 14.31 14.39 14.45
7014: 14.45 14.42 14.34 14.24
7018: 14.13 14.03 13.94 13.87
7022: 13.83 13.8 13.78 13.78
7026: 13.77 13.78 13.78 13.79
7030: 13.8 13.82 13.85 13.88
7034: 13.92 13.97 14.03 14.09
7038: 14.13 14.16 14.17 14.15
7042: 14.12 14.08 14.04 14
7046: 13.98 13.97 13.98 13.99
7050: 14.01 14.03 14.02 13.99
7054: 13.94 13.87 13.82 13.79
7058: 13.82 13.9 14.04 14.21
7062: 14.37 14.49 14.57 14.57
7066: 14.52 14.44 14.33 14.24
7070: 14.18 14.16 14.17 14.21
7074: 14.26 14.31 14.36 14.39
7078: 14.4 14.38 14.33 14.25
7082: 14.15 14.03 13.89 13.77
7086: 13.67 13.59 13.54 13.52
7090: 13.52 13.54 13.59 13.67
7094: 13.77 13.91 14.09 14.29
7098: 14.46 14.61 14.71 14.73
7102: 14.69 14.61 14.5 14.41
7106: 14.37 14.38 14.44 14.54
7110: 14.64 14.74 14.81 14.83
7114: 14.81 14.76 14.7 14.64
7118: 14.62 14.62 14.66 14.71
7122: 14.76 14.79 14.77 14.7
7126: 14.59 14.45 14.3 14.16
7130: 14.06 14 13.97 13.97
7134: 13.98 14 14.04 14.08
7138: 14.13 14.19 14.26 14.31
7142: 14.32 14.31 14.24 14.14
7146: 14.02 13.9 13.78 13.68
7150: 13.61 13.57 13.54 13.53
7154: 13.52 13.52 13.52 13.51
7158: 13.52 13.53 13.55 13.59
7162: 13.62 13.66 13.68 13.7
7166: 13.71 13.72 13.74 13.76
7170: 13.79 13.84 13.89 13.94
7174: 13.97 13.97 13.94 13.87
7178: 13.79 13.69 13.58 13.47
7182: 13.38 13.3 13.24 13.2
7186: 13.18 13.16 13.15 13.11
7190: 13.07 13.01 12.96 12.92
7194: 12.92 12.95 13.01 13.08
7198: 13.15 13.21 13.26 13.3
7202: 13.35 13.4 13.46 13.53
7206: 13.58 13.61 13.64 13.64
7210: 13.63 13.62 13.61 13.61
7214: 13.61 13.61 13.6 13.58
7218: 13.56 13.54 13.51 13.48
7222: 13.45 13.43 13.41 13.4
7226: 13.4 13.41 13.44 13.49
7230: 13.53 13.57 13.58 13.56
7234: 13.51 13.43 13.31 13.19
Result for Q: 1.0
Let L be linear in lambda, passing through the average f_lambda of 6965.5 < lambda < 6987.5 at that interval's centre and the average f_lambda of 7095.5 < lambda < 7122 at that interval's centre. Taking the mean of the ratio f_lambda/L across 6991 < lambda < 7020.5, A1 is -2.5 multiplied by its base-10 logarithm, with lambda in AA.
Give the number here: 0.03 mag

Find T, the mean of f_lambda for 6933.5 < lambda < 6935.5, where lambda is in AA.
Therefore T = 15.2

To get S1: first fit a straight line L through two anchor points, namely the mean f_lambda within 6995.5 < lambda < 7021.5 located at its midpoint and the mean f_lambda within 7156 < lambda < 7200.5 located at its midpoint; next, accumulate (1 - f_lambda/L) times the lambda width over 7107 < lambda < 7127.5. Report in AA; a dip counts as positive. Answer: -1.4 AA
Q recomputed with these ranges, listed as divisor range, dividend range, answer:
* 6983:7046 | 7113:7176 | 1.03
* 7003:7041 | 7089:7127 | 1.06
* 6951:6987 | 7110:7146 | 1.03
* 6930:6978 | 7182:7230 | 0.97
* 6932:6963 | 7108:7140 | 1.03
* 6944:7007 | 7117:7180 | 1.01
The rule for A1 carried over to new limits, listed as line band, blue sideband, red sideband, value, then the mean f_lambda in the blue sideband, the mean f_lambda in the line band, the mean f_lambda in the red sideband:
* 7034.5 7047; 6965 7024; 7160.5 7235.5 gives 0.006 mag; 14.4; 14.1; 13.5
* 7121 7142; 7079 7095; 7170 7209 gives -0.051 mag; 13.8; 14.3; 13.4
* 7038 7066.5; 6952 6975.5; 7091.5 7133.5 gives 0.034 mag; 14.7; 14.1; 14.4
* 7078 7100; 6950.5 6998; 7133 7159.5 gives 0.012 mag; 14.6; 14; 13.9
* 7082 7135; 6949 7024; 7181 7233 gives -0.036 mag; 14.4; 14.3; 13.4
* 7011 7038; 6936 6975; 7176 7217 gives 0.021 mag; 14.6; 14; 13.4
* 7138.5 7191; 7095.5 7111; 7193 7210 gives 0.006 mag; 14.5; 13.7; 13.3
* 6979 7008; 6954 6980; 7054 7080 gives 0.014 mag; 14.6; 14.3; 14.2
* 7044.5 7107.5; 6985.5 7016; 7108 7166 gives 0.006 mag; 14.3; 14.1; 14.1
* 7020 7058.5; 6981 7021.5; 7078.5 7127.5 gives 0.029 mag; 14.3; 13.9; 14.3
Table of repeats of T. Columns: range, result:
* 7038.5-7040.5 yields 14.2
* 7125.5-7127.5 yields 14.5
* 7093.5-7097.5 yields 14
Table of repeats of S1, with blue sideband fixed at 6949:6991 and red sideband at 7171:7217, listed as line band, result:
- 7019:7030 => 0.4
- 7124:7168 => -0.7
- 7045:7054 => 0.1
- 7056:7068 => -0.1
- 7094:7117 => -1.0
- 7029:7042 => 0.3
